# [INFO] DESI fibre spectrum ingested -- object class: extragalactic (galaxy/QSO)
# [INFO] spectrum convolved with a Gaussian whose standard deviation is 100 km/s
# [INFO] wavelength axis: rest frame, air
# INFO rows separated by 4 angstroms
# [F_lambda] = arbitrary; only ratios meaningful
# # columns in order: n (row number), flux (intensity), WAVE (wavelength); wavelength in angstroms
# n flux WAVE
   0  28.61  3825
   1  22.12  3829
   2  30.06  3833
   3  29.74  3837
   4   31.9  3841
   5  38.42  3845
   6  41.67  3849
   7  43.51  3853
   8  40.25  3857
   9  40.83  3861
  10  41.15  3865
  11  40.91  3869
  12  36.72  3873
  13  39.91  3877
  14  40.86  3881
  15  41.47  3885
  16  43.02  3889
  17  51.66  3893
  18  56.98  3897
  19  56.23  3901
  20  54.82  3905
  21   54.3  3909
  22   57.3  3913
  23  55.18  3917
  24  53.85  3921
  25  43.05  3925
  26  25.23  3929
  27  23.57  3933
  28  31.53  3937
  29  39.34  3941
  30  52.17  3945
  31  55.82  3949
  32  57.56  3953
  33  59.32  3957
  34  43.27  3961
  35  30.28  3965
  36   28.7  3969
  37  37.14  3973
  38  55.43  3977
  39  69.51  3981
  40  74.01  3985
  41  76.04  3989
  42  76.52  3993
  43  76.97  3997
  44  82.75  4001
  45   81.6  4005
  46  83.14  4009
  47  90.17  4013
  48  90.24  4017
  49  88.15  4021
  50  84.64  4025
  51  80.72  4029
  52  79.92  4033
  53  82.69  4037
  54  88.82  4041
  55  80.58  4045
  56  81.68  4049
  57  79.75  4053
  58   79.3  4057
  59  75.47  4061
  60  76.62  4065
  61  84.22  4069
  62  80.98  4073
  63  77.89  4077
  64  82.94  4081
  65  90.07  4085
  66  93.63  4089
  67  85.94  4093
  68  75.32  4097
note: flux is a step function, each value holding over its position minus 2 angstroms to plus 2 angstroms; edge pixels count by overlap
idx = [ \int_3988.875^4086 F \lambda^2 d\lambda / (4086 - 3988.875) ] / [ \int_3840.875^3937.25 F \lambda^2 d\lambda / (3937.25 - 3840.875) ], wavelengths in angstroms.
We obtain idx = 2.02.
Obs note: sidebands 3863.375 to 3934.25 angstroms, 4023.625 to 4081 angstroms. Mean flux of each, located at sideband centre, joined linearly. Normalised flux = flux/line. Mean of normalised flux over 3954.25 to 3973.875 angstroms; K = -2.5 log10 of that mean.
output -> 0.43 mag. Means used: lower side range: 45.6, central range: 40.6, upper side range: 81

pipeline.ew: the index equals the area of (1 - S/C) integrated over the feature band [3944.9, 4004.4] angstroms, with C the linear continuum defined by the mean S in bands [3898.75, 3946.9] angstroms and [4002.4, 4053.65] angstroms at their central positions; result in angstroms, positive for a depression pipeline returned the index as 5.49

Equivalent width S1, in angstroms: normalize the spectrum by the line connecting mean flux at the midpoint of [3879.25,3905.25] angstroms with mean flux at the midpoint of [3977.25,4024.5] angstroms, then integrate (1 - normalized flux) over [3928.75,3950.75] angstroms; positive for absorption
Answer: 8.5 angstroms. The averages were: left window 49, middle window 38.8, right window 80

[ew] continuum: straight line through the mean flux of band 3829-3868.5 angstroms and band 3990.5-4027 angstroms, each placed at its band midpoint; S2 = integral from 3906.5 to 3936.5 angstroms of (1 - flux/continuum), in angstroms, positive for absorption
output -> 6.9 angstroms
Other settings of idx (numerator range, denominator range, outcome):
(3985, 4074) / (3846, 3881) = 2.19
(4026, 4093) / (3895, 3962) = 1.82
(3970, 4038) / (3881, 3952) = 1.71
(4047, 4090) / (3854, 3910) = 1.97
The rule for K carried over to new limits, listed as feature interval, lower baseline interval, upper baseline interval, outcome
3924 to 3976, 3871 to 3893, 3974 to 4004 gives 0.436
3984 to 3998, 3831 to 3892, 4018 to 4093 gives -0.116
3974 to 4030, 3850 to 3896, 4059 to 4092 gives -0.152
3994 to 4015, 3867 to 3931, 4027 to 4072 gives -0.168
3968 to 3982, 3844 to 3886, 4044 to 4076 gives 0.305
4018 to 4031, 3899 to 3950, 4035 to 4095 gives -0.178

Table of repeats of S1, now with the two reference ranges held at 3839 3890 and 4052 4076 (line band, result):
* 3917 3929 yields 1.3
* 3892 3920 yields -4.2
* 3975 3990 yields -1.2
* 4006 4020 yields -3.7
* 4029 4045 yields -2.0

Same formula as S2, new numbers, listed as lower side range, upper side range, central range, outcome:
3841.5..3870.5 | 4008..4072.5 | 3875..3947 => 9.4 angstroms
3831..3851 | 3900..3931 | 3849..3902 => -2.9 angstroms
